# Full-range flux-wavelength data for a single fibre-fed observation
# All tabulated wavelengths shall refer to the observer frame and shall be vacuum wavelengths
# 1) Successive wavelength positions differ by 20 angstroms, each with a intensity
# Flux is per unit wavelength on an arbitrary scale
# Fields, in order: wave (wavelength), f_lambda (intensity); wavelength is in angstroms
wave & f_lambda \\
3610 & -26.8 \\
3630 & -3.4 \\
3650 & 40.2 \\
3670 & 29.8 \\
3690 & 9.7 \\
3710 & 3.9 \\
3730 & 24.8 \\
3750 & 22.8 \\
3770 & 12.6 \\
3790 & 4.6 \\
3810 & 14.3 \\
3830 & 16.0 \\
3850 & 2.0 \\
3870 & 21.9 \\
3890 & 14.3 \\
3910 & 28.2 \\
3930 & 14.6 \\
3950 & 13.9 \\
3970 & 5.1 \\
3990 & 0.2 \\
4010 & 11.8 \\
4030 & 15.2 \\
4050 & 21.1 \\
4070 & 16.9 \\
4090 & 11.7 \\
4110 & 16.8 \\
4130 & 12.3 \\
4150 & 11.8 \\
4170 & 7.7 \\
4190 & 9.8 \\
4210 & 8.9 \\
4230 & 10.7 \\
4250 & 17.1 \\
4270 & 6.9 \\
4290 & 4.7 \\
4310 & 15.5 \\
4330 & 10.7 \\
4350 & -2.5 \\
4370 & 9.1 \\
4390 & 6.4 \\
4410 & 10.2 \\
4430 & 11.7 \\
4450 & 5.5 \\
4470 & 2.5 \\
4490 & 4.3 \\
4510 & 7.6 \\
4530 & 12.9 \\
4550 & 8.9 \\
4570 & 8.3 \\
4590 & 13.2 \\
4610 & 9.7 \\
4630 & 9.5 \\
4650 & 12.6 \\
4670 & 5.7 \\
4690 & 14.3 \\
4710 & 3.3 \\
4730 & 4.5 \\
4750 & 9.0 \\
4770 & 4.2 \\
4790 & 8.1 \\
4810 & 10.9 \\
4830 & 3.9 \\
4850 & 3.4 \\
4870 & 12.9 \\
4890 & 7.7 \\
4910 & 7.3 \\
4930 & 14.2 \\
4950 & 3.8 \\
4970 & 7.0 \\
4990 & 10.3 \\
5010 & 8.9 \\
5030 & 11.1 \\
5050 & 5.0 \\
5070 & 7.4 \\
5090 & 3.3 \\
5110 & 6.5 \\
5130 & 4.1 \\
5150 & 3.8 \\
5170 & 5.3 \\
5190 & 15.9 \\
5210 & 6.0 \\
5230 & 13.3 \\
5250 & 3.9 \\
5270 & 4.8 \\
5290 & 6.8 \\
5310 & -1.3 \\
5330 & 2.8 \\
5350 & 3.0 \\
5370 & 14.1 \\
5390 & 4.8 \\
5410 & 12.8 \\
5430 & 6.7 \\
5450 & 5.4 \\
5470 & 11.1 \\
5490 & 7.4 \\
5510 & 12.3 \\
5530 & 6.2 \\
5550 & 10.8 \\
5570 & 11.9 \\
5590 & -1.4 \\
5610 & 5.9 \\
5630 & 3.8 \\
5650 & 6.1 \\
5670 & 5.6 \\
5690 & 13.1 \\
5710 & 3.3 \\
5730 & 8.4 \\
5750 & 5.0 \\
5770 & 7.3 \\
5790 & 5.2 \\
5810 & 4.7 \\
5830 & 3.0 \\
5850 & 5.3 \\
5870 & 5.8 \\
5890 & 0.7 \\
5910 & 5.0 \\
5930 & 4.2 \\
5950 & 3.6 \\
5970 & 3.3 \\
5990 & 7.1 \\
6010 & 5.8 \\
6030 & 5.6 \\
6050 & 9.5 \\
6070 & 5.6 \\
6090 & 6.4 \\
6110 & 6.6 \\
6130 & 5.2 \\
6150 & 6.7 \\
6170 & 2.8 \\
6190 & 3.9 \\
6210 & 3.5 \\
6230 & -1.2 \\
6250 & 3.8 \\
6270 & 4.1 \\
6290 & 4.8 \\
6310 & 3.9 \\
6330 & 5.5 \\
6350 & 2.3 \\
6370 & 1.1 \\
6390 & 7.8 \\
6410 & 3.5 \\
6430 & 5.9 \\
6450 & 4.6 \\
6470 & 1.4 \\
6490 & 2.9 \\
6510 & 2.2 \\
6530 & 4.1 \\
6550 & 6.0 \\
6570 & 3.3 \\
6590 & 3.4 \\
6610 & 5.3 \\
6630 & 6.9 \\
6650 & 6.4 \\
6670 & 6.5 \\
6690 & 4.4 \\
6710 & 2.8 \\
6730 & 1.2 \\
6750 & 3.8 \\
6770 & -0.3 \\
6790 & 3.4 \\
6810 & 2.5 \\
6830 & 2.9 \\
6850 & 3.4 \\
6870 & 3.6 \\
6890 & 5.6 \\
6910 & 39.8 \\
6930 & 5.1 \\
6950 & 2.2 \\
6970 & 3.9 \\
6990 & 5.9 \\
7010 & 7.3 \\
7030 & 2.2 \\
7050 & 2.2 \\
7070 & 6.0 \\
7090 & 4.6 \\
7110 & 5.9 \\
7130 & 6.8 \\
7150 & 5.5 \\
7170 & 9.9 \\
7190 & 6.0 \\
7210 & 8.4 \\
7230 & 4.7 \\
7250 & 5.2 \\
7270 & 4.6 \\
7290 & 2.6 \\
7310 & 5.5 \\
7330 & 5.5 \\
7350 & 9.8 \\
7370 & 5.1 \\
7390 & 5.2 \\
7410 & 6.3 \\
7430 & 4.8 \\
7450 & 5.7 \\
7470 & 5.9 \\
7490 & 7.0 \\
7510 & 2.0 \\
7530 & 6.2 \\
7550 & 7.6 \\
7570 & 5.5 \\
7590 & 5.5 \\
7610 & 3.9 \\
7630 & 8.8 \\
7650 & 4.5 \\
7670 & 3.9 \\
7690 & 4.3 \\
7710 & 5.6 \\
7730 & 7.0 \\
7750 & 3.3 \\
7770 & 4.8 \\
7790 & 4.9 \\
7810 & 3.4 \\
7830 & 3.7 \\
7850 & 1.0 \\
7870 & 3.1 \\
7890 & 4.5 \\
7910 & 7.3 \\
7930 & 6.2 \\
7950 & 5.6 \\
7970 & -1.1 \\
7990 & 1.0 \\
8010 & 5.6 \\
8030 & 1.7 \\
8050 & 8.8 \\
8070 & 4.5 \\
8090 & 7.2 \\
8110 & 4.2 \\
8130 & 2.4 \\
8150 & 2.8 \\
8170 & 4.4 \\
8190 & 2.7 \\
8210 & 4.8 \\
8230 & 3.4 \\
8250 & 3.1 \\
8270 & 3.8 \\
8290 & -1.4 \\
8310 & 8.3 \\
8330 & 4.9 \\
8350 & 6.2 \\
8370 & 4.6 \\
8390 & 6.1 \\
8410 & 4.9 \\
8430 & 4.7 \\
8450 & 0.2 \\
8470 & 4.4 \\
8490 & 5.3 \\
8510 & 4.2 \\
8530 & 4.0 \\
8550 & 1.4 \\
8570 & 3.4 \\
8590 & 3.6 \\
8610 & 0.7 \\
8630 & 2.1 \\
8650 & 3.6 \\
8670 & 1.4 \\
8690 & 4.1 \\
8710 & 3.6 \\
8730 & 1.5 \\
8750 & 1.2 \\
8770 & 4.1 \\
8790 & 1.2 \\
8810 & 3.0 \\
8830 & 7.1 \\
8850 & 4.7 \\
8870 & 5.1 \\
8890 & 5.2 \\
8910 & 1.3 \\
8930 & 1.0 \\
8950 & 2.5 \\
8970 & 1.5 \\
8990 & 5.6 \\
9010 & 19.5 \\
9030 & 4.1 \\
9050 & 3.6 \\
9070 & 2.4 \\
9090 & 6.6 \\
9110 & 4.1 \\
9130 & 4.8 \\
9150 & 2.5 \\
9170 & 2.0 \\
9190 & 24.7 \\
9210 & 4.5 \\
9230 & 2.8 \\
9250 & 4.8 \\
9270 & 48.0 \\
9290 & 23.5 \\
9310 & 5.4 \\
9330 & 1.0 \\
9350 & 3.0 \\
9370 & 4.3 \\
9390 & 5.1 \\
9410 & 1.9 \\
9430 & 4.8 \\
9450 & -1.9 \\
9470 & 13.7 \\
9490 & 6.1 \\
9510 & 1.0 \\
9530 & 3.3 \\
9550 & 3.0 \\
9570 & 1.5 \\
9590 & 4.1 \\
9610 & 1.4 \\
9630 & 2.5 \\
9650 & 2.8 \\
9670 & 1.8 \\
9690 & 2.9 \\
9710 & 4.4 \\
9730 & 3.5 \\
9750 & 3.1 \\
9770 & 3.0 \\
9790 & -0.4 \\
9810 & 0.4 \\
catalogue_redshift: 0.85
